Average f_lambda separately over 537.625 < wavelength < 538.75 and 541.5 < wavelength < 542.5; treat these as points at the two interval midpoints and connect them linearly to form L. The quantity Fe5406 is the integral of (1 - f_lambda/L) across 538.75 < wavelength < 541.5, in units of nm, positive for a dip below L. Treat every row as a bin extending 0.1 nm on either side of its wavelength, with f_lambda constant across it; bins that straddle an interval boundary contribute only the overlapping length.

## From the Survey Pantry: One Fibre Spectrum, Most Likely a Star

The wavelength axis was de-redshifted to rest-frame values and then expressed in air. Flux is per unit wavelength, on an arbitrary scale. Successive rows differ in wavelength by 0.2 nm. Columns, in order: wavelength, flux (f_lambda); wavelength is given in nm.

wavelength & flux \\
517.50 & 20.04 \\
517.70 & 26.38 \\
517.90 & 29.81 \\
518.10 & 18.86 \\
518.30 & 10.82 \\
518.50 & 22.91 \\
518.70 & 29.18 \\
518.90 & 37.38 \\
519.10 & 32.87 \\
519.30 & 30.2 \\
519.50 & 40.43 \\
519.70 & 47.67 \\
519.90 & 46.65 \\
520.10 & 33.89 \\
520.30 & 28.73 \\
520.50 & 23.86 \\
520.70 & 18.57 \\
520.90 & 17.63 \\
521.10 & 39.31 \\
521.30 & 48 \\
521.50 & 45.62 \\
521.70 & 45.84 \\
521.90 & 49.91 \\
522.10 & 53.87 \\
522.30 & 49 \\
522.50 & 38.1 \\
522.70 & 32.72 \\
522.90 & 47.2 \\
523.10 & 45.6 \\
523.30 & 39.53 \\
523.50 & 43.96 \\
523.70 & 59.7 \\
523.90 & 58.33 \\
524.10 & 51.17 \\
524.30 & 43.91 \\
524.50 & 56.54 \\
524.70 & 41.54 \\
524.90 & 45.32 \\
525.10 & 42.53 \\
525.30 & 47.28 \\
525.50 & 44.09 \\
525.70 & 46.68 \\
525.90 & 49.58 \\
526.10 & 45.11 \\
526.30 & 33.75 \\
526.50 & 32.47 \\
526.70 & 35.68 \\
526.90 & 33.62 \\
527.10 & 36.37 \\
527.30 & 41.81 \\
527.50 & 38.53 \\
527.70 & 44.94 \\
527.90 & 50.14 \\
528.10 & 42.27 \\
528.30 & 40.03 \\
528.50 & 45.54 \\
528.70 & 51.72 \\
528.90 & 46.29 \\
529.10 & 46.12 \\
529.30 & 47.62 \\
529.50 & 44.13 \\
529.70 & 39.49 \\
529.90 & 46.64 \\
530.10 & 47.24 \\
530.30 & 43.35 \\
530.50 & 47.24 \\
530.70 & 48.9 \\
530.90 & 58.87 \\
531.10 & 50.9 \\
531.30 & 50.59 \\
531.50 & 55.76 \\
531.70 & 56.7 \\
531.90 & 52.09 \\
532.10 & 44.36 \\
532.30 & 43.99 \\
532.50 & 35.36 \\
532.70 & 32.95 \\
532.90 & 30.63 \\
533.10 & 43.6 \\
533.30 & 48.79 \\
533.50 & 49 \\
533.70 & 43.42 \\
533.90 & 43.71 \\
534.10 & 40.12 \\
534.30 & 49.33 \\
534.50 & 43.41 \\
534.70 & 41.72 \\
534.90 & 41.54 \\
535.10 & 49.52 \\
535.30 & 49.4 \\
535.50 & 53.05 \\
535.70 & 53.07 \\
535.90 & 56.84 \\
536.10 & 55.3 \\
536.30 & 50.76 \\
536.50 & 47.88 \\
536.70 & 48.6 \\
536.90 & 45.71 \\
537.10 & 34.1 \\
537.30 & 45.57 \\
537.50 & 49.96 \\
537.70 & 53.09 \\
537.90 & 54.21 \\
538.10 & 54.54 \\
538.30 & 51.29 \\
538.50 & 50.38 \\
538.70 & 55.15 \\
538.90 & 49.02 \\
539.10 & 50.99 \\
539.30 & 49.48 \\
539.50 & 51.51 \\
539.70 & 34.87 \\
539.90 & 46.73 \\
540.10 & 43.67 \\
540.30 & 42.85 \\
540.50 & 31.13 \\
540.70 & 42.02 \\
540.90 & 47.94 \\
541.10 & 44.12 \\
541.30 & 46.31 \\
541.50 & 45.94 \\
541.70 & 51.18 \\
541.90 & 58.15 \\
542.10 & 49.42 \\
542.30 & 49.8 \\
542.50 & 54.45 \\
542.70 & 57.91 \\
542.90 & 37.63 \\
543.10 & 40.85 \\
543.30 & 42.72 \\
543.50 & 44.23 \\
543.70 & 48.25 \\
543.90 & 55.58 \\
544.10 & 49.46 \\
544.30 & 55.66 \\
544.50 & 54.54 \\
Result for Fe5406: 0.393 nm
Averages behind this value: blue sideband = 53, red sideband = 51.7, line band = 44.9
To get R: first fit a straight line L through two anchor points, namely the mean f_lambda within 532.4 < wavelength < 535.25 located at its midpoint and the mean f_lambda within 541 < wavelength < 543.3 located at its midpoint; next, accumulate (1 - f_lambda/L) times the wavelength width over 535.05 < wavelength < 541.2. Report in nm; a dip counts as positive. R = -0.36 nm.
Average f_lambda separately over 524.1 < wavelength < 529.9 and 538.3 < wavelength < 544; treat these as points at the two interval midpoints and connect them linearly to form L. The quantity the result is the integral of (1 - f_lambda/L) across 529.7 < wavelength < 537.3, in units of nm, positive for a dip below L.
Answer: -0.26 nm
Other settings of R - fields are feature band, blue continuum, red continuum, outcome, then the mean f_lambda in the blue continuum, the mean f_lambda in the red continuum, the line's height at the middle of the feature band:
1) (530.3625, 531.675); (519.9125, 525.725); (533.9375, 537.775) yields -0.18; 42.7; 47.7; 45.9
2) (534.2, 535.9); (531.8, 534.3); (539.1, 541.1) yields -0.21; 42.6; 43.8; 42.9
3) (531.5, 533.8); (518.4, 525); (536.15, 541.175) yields 0.03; 40.8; 47.1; 44.9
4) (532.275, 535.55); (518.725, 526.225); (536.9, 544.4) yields 0.17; 42.2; 47.8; 45.7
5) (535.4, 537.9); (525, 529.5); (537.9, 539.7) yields -0.02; 42.9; 50.8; 49.3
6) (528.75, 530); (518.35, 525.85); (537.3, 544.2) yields -0.04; 41.1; 48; 43.8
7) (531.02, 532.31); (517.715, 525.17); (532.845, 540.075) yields -0.18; 39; 47.7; 44.9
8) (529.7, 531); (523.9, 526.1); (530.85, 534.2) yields -0.05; 47.3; 45.7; 46.2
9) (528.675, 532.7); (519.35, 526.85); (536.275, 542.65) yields -0.23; 42.3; 47.9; 44.9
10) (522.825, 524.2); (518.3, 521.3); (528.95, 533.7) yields -0.48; 31.9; 46.2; 36.5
